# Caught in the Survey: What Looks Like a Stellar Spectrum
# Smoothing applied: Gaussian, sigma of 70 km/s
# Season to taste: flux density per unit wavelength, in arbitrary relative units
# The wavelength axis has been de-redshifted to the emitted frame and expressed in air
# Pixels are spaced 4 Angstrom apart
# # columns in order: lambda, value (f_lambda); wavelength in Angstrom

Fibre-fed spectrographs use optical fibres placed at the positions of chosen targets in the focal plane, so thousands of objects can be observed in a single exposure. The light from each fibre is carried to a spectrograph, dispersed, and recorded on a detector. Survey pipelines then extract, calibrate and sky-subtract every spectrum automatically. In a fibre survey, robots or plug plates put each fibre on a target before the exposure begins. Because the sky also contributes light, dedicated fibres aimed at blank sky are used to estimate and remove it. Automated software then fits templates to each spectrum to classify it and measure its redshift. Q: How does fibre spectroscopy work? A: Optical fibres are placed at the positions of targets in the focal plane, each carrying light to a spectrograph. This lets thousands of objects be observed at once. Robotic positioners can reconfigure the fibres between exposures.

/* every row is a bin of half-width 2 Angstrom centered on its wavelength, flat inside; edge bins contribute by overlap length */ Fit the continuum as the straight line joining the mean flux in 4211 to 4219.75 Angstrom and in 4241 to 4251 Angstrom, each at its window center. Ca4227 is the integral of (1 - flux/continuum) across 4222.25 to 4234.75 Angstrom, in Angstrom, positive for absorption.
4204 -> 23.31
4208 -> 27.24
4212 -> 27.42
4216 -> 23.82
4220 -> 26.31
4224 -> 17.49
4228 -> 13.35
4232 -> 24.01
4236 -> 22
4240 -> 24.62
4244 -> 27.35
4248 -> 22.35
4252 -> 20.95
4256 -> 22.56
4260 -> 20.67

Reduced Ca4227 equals 3.3 Angstrom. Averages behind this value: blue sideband 25.6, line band 18.5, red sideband 24.4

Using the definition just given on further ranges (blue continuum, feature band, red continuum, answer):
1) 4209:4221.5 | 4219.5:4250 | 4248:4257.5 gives 2.20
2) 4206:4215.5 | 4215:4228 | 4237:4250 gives 2.52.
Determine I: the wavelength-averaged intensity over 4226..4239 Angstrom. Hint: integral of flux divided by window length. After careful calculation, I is 20.2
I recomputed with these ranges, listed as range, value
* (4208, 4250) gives 23.1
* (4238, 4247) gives 25.6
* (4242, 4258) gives 23.3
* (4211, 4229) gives 21.8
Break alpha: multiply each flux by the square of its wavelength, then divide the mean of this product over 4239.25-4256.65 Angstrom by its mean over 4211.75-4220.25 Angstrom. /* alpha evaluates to 0.94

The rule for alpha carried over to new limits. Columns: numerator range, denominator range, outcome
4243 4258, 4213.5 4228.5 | 1.10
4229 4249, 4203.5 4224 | 0.96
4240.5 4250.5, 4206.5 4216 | 0.94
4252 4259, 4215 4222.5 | 0.90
